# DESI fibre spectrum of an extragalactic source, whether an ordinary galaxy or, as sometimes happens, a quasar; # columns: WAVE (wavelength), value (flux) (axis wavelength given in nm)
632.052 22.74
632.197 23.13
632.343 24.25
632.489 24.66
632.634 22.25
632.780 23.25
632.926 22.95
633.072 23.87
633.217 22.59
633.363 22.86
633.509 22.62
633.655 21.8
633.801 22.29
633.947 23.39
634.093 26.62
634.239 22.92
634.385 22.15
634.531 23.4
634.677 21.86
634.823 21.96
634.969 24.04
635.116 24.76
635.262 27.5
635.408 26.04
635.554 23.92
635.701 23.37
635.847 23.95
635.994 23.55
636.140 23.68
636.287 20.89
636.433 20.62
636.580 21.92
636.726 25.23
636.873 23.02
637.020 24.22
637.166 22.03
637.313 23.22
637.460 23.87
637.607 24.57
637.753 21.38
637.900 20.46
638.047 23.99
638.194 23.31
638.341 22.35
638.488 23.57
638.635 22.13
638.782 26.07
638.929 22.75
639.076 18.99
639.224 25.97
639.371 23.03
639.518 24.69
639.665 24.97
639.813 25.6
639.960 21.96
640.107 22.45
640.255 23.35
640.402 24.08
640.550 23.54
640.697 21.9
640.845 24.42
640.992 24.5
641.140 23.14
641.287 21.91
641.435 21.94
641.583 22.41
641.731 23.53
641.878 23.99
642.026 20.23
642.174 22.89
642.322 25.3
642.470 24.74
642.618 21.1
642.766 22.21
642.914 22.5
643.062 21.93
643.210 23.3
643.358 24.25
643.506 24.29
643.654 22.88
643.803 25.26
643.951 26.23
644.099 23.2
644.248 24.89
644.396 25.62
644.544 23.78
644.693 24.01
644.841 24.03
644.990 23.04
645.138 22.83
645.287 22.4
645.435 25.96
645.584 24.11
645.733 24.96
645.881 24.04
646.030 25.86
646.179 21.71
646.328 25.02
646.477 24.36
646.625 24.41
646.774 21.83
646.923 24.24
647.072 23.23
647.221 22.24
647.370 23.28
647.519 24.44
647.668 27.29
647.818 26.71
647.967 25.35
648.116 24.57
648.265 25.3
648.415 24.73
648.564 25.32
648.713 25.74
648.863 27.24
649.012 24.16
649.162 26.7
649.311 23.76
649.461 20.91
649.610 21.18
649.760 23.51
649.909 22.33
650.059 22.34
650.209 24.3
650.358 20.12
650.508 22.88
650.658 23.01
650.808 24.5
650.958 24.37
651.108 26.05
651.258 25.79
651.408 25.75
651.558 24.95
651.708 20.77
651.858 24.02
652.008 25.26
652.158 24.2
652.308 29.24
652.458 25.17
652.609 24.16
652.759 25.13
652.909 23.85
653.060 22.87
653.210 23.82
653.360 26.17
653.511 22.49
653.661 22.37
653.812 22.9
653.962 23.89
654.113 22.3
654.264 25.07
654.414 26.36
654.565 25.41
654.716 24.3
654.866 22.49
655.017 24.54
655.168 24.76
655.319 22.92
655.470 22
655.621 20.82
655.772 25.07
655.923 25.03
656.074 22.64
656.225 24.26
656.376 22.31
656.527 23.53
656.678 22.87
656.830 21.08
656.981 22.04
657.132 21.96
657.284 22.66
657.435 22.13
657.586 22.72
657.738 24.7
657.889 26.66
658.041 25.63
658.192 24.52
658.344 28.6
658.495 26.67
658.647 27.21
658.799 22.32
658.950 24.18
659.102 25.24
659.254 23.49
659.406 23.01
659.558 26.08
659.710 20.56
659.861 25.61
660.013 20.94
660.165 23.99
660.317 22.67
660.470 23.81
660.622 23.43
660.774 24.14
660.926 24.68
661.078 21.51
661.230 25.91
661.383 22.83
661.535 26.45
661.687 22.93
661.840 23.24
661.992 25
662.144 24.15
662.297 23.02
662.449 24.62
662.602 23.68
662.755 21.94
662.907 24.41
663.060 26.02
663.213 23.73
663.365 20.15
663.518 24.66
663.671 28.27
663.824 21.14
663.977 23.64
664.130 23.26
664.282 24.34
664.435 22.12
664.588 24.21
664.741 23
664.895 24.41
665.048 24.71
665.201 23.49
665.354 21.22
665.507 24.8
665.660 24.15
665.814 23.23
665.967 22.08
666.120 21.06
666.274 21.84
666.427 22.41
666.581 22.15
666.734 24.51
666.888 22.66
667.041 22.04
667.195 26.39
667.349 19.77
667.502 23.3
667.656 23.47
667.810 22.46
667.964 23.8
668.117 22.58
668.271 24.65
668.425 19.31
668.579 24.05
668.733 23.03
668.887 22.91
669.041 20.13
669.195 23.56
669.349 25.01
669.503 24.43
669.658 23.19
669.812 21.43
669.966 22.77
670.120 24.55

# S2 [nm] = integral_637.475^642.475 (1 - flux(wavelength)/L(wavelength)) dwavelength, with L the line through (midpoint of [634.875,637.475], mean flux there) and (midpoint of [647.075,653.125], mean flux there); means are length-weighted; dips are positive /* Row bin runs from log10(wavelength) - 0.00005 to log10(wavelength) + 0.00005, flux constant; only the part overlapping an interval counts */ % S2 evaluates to 0.13 nm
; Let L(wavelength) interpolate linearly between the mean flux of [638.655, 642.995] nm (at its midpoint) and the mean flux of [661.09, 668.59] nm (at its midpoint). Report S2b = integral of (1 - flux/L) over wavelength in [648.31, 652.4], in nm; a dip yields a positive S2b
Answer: -0.16 nm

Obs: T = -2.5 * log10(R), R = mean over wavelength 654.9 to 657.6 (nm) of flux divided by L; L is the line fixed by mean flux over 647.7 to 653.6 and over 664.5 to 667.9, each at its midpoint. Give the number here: 0.04 mag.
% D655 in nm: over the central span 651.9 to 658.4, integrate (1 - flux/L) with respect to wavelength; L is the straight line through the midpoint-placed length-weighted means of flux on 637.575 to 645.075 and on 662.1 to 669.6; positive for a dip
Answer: -0.18 nm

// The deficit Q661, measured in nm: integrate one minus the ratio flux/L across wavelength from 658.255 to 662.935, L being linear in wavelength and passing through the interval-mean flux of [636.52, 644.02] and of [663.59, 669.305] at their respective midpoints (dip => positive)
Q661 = -0.19 nm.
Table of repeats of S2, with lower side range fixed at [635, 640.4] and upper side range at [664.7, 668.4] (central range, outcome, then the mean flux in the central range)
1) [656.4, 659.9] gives -0.13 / 24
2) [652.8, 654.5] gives -0.05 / 23.9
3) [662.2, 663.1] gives -0.03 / 23.9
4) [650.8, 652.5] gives -0.13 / 25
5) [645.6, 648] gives -0.10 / 24.3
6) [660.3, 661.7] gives -0.05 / 23.9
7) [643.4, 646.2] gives -0.10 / 24.2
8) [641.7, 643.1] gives 0.03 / 22.8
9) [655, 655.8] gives 0.00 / 23.1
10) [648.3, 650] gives -0.06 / 24.1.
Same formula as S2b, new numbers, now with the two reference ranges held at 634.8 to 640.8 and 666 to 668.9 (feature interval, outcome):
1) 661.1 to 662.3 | -0.07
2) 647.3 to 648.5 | -0.11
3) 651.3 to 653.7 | -0.14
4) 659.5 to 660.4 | -0.01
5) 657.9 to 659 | -0.13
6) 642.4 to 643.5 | 0.02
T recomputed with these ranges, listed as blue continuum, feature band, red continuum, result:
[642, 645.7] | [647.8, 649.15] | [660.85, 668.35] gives -0.08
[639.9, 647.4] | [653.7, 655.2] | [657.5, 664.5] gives -0.01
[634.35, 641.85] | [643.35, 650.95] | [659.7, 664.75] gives -0.03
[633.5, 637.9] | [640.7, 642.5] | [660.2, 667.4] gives 0.01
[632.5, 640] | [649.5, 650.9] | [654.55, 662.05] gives 0.05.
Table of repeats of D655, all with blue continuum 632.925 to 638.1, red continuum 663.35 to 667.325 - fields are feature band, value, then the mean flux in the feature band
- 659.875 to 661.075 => 0.00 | 23.4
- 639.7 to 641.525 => 0.00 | 23.3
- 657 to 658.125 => -0.02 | 23.7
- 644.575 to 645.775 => -0.03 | 23.9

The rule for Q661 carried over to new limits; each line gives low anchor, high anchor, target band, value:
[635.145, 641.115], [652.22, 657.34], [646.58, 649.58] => -0.12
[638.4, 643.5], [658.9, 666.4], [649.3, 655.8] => -0.11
